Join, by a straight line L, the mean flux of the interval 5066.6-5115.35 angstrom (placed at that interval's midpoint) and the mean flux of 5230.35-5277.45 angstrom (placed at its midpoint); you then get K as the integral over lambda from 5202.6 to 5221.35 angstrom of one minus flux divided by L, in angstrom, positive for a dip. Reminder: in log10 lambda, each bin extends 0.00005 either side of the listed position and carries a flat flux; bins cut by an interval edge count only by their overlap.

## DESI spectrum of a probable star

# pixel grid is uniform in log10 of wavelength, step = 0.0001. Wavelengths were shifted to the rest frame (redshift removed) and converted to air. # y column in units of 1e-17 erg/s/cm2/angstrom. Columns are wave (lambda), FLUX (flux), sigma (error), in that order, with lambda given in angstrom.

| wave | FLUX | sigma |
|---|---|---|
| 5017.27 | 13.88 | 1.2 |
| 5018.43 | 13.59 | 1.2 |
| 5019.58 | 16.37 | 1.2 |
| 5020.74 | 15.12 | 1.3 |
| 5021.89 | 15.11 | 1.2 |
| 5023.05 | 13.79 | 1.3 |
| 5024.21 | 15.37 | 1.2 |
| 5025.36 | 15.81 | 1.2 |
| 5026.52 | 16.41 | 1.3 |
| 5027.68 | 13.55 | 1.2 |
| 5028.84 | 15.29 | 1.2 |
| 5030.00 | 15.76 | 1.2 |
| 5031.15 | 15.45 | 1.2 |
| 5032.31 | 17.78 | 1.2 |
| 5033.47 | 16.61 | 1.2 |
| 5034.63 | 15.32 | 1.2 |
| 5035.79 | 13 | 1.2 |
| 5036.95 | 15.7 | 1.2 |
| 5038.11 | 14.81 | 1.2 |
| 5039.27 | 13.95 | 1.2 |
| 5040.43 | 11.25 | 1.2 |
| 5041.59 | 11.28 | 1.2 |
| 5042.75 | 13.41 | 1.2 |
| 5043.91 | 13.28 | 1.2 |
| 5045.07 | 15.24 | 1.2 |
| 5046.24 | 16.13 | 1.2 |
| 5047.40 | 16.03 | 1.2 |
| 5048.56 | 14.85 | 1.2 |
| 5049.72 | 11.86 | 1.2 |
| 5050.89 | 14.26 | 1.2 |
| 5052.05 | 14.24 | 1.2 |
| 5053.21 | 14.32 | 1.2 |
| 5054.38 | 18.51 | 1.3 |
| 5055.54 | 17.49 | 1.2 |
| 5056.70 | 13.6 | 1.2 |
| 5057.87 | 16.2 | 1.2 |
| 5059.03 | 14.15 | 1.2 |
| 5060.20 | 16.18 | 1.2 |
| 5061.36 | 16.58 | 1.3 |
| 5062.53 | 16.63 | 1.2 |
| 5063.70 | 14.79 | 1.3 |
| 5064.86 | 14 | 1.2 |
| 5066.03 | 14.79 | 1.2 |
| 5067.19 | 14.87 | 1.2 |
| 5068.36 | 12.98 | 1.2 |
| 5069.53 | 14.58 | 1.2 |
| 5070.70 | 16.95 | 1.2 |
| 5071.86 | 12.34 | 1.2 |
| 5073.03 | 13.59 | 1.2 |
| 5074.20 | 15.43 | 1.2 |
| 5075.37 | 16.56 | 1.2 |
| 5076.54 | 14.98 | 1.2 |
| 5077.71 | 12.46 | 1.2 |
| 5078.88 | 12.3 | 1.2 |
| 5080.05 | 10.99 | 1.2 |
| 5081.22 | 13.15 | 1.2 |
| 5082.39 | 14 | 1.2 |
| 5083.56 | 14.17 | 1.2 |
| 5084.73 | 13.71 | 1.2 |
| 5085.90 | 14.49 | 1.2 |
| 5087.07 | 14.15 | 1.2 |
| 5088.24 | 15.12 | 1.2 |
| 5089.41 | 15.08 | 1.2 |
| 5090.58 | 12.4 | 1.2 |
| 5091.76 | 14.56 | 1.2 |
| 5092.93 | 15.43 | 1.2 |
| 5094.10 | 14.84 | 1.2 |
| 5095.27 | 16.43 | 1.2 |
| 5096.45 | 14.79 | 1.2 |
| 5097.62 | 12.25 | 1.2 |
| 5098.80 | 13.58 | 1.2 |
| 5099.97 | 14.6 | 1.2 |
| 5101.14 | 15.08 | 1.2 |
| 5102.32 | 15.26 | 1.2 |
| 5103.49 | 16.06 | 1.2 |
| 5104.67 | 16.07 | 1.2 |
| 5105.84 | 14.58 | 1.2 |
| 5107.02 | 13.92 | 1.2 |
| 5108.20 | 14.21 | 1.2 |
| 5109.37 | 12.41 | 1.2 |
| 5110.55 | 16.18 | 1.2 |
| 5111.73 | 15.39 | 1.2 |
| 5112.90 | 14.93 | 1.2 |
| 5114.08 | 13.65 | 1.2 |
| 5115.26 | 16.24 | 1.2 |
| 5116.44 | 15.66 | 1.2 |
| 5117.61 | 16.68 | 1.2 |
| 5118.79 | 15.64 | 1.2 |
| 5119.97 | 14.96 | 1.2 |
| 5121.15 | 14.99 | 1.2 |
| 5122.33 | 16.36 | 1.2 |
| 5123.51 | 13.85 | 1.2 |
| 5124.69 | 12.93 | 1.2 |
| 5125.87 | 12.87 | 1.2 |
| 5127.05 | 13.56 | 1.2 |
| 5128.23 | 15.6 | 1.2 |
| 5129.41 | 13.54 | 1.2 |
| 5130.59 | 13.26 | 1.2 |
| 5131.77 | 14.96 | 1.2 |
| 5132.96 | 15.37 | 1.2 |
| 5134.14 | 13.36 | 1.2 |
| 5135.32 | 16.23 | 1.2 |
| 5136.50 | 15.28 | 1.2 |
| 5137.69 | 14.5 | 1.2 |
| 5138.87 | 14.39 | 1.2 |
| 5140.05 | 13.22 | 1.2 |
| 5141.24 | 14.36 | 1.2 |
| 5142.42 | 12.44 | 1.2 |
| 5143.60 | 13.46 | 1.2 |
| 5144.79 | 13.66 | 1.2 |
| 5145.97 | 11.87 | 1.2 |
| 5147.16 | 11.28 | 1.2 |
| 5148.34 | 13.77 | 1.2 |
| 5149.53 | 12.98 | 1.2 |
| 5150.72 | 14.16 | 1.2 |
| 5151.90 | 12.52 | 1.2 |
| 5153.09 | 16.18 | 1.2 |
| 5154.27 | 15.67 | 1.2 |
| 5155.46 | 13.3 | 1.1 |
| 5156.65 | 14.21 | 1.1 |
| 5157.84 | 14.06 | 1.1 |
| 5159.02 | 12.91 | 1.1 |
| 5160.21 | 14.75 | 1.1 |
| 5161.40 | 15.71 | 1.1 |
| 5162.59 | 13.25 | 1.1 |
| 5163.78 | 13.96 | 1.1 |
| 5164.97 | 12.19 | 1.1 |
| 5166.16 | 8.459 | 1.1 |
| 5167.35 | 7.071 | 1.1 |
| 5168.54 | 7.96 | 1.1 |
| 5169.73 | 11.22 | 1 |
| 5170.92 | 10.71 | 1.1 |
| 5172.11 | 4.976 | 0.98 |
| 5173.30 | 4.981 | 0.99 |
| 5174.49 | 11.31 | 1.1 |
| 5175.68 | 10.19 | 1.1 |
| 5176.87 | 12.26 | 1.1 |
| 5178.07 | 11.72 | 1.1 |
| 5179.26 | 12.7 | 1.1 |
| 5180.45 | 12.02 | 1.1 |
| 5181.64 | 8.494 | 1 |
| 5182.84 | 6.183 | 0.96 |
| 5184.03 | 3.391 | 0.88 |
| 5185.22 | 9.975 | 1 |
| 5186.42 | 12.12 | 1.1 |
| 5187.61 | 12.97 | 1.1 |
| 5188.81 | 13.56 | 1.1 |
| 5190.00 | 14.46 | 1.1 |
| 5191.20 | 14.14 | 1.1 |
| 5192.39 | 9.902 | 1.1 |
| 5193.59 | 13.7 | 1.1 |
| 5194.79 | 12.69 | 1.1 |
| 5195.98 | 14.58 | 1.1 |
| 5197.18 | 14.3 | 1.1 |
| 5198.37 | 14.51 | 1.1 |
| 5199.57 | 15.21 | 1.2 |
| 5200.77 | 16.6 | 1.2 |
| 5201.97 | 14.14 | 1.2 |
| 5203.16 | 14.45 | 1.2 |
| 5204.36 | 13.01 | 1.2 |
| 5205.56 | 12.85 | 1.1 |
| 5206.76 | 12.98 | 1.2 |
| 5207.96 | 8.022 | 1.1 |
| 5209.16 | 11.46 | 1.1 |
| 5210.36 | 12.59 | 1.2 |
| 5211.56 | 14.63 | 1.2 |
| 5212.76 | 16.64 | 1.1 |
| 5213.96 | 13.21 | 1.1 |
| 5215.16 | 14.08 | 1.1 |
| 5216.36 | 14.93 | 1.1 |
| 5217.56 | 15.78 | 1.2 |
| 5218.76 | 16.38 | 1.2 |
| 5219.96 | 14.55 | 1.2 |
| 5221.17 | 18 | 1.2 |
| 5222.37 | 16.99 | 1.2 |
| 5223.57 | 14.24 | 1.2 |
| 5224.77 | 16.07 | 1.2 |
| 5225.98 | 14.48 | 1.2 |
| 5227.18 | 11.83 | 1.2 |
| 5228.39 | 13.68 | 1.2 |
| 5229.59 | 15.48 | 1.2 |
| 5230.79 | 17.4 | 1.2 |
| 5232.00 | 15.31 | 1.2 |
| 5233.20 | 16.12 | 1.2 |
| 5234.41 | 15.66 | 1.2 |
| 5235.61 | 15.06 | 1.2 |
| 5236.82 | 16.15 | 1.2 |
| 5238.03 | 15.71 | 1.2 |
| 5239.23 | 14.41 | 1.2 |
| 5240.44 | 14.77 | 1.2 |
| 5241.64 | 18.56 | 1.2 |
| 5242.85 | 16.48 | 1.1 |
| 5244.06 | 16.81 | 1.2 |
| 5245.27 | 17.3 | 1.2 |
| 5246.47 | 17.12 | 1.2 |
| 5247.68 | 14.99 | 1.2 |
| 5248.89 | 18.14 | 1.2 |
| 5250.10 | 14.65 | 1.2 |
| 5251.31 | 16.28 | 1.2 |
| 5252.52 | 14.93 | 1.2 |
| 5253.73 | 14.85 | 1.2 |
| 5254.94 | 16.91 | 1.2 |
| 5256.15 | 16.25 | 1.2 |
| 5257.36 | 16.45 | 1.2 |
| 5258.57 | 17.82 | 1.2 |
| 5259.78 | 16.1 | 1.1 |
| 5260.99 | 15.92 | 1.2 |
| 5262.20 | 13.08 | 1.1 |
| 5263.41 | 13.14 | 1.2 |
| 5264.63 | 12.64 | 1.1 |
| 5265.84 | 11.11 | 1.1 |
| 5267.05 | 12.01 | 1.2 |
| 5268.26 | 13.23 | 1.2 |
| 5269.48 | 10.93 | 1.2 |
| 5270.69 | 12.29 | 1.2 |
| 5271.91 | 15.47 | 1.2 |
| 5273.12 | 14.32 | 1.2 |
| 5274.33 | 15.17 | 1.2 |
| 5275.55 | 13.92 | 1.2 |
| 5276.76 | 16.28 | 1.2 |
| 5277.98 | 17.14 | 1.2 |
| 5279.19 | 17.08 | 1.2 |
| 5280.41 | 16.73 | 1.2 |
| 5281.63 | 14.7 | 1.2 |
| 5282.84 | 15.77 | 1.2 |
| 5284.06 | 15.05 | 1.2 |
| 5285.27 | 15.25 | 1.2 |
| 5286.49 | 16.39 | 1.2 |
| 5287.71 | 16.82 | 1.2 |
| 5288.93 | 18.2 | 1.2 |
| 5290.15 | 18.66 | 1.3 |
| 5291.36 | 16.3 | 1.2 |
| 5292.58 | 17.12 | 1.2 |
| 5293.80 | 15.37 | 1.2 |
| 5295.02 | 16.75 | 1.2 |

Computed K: 1.4 angstrom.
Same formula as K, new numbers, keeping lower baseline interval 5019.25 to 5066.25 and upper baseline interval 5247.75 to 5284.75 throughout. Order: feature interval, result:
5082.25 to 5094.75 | 0.5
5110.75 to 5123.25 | -0.4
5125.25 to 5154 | 2.1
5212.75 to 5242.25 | -0.9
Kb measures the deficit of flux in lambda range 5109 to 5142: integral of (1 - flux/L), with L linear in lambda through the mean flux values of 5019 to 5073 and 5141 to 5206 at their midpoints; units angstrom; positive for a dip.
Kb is -3.5 angstrom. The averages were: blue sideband 14.9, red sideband 12.2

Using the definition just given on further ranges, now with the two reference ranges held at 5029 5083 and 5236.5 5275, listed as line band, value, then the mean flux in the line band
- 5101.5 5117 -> -0.2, 15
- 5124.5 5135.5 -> 0.5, 14.1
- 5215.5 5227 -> -0.4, 15.5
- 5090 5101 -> 0.3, 14.4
